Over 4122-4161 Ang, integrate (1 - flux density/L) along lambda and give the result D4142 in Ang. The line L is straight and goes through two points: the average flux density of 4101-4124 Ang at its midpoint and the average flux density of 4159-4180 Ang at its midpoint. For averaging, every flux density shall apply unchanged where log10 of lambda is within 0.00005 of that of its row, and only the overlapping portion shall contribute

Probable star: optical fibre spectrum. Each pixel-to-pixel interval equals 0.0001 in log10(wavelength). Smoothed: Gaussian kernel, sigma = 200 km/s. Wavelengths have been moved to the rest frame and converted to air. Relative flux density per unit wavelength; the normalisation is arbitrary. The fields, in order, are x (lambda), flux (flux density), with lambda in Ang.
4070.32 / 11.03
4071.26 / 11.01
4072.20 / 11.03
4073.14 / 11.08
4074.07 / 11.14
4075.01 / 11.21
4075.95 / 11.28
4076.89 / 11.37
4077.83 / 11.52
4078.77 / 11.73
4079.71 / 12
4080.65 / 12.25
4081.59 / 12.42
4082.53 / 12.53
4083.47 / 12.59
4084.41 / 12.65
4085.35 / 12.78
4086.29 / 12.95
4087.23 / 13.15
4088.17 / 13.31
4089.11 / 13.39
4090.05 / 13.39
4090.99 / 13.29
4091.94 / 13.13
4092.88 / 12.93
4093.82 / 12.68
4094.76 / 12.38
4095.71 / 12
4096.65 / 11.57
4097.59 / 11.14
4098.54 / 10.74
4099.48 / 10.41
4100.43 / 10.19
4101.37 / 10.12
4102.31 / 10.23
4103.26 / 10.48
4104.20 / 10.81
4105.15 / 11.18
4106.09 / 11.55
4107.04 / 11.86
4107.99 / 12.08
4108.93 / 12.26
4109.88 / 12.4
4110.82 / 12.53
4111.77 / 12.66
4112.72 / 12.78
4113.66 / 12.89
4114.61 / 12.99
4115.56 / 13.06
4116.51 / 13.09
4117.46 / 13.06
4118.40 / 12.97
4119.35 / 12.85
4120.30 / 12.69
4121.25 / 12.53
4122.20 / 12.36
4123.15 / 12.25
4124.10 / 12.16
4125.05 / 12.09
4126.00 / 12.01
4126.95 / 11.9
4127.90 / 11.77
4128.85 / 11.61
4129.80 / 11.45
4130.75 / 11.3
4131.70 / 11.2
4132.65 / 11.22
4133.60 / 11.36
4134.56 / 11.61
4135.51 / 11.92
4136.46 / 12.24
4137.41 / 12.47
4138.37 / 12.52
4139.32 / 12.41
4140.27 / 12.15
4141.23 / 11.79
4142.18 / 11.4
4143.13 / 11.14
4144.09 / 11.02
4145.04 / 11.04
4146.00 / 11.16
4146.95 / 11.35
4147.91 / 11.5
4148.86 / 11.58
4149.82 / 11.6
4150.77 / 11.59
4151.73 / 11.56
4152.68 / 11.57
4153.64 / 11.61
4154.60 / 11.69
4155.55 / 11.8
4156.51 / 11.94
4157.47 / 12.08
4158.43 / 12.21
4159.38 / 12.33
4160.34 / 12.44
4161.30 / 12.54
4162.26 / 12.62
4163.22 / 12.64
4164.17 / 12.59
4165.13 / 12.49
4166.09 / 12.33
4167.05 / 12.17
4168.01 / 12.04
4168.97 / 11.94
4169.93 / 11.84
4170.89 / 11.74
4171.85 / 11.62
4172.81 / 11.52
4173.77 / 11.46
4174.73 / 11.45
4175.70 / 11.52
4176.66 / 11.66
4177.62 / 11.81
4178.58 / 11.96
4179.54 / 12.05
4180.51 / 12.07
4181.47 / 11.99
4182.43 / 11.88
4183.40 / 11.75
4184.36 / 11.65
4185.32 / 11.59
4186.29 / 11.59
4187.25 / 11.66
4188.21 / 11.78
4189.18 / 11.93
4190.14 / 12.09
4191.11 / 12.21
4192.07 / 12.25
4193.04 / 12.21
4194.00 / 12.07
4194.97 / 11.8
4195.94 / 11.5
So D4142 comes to 1.07 Ang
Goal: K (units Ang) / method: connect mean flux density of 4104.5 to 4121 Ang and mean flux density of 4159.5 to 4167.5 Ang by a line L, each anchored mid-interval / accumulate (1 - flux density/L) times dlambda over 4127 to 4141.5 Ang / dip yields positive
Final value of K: 0.8 Ang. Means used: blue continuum 12.5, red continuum 12.5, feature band 11.8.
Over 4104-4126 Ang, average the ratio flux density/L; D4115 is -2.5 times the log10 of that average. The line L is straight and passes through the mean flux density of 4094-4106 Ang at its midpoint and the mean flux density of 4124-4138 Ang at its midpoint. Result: -0.095 mag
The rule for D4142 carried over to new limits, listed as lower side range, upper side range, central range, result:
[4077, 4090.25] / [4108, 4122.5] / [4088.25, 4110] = 1.52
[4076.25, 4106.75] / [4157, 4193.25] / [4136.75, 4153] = 0.45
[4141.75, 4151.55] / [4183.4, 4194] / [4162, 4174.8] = -0.45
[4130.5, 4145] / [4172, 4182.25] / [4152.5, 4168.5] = -0.63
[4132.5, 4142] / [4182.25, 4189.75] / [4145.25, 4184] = -0.16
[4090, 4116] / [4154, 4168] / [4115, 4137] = -0.15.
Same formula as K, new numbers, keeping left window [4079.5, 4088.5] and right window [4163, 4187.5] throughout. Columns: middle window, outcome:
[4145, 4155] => 0.5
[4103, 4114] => 0.4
